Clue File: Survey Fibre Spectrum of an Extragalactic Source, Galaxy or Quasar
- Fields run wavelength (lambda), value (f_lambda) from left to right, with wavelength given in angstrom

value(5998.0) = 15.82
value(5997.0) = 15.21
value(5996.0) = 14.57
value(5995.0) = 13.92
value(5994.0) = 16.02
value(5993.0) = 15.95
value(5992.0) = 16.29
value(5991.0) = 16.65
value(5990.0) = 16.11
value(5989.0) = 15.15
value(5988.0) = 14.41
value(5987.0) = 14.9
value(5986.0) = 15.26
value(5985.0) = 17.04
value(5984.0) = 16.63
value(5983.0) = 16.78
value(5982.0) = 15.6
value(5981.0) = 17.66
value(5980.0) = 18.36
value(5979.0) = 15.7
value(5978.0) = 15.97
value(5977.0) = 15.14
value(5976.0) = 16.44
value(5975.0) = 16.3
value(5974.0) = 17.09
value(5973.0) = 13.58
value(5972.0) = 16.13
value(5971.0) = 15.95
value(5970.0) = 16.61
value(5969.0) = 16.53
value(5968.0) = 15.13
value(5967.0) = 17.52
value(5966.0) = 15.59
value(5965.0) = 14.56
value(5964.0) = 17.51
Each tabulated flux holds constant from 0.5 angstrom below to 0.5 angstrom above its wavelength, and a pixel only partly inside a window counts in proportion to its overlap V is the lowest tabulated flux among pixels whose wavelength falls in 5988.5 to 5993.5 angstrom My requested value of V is 15.15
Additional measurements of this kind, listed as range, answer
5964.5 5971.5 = 14.56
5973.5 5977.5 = 15.14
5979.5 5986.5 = 15.26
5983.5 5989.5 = 14.41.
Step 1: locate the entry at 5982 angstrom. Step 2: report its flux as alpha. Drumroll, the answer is 15.6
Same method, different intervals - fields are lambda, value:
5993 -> 15.95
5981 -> 17.66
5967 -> 17.52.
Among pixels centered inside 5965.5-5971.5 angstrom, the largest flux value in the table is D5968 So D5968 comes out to 17.52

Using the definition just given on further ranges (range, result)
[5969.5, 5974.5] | 17.09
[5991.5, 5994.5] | 16.29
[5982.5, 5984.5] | 16.78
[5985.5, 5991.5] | 16.65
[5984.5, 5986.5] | 17.04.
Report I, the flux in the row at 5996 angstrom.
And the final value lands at 14.57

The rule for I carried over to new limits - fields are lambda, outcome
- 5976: 16.44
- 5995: 13.92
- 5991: 16.65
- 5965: 14.56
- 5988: 14.41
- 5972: 16.13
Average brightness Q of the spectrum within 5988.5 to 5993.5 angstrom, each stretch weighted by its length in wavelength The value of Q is 16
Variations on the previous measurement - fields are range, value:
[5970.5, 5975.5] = 15.8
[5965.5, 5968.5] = 16.1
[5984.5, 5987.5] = 15.7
